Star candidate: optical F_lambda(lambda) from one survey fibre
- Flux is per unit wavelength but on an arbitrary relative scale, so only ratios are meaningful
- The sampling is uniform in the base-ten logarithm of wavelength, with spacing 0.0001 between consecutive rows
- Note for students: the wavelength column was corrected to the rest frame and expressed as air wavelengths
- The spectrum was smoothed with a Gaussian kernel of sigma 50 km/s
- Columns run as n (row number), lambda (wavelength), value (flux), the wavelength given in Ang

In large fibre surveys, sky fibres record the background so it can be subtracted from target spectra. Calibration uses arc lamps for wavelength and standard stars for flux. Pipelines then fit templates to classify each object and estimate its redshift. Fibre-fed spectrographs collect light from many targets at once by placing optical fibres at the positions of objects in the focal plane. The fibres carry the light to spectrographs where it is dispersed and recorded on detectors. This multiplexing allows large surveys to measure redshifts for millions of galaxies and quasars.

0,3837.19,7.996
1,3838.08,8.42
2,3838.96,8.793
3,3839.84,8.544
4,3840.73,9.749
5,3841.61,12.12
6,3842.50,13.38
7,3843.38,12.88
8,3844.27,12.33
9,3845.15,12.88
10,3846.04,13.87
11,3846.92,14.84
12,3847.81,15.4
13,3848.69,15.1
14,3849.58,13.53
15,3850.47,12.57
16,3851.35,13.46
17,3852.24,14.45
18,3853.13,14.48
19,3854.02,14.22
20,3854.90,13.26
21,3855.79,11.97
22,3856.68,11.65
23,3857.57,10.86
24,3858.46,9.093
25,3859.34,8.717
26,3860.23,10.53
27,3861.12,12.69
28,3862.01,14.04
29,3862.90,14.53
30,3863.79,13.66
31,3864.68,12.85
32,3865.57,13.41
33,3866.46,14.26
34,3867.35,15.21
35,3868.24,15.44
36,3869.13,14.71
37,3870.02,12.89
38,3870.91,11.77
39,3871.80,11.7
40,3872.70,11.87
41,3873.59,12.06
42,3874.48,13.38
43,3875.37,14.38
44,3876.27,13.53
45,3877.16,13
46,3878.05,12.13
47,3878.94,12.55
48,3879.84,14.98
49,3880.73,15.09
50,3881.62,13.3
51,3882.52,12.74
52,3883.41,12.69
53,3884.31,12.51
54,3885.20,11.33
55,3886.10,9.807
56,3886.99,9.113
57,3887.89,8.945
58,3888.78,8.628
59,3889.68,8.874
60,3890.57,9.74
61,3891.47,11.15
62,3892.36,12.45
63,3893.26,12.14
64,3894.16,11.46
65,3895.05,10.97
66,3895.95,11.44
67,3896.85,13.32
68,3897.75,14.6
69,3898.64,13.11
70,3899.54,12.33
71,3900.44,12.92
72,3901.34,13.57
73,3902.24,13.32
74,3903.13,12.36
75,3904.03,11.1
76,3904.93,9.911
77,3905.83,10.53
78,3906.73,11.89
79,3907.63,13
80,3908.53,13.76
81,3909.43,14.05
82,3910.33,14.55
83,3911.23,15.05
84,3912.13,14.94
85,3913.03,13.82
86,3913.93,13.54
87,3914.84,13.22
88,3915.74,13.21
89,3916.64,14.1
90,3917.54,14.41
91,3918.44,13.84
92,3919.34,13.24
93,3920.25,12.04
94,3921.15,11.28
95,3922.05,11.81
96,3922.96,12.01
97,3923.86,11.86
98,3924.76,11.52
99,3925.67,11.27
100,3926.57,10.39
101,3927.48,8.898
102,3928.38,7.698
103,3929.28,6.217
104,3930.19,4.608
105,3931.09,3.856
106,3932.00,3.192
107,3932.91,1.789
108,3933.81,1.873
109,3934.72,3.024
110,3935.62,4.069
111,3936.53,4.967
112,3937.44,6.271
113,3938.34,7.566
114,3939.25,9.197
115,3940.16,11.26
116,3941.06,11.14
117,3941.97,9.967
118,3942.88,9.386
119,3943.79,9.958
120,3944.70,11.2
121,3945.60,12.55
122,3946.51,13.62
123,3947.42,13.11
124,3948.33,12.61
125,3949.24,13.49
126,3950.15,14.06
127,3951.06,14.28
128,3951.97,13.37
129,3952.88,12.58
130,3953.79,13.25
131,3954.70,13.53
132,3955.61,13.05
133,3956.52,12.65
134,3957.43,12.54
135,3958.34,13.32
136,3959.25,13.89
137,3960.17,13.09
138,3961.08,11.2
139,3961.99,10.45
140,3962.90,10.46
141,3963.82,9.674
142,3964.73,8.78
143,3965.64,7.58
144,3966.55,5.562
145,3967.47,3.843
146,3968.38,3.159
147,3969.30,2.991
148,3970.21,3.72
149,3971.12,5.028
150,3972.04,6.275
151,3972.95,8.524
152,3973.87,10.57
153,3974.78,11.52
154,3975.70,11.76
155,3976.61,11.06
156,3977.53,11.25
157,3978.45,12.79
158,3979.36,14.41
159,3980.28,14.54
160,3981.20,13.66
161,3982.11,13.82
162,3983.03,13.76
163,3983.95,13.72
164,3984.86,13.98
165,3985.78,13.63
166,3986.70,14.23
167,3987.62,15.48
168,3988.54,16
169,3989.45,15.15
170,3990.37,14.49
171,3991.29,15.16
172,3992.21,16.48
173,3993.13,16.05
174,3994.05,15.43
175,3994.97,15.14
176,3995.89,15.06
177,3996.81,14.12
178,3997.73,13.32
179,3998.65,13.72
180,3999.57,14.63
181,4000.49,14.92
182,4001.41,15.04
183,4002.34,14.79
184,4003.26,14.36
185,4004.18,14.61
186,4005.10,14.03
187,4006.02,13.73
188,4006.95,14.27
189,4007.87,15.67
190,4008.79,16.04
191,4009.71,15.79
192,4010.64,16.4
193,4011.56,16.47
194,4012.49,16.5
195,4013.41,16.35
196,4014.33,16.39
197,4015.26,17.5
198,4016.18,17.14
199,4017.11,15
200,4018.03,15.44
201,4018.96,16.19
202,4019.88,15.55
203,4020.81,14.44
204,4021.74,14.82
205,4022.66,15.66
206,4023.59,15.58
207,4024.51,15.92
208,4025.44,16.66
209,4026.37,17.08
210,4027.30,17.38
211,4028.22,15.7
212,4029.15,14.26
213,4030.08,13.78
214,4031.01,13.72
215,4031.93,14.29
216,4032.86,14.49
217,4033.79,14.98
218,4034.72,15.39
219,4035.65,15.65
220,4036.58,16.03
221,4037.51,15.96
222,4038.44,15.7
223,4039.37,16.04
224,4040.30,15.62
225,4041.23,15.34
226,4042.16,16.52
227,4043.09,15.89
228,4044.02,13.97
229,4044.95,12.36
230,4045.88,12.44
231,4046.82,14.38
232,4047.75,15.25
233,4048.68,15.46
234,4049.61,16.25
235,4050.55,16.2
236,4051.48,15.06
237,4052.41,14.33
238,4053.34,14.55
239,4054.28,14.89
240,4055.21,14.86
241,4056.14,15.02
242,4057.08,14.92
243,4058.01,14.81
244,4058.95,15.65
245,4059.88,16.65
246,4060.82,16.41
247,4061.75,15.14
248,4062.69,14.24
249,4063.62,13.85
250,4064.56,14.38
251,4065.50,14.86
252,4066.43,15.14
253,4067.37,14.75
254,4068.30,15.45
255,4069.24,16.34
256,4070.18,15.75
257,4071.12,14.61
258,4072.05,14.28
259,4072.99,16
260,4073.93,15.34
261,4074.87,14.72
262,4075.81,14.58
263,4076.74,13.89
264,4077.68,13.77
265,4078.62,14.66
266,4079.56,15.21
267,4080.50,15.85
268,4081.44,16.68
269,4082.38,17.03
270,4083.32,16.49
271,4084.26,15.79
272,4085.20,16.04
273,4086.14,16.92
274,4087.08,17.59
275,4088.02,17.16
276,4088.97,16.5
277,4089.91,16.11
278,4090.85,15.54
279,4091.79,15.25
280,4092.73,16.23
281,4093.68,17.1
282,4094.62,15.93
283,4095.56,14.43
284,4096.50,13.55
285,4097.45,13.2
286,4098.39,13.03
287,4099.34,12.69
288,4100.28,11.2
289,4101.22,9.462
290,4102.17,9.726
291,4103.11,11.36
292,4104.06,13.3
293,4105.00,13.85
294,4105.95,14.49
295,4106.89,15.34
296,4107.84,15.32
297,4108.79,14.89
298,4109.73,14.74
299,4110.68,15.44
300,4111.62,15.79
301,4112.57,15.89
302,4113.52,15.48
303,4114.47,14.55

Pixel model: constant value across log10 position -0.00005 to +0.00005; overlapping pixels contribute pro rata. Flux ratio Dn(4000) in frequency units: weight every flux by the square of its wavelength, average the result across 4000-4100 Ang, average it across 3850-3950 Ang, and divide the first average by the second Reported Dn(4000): 1.4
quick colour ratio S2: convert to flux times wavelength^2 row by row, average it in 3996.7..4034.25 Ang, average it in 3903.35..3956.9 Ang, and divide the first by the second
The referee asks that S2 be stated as 1.5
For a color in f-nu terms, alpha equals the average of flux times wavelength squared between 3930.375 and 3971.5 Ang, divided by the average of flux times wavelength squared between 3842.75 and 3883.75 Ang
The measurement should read 0.73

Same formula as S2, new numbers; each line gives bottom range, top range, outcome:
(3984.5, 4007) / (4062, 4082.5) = 1.06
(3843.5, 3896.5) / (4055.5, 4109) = 1.32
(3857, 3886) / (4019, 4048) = 1.29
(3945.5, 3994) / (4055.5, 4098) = 1.37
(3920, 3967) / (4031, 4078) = 1.60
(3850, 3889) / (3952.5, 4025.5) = 1.11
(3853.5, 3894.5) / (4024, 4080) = 1.35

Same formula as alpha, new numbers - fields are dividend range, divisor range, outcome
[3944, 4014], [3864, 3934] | 1.13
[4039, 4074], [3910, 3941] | 1.66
